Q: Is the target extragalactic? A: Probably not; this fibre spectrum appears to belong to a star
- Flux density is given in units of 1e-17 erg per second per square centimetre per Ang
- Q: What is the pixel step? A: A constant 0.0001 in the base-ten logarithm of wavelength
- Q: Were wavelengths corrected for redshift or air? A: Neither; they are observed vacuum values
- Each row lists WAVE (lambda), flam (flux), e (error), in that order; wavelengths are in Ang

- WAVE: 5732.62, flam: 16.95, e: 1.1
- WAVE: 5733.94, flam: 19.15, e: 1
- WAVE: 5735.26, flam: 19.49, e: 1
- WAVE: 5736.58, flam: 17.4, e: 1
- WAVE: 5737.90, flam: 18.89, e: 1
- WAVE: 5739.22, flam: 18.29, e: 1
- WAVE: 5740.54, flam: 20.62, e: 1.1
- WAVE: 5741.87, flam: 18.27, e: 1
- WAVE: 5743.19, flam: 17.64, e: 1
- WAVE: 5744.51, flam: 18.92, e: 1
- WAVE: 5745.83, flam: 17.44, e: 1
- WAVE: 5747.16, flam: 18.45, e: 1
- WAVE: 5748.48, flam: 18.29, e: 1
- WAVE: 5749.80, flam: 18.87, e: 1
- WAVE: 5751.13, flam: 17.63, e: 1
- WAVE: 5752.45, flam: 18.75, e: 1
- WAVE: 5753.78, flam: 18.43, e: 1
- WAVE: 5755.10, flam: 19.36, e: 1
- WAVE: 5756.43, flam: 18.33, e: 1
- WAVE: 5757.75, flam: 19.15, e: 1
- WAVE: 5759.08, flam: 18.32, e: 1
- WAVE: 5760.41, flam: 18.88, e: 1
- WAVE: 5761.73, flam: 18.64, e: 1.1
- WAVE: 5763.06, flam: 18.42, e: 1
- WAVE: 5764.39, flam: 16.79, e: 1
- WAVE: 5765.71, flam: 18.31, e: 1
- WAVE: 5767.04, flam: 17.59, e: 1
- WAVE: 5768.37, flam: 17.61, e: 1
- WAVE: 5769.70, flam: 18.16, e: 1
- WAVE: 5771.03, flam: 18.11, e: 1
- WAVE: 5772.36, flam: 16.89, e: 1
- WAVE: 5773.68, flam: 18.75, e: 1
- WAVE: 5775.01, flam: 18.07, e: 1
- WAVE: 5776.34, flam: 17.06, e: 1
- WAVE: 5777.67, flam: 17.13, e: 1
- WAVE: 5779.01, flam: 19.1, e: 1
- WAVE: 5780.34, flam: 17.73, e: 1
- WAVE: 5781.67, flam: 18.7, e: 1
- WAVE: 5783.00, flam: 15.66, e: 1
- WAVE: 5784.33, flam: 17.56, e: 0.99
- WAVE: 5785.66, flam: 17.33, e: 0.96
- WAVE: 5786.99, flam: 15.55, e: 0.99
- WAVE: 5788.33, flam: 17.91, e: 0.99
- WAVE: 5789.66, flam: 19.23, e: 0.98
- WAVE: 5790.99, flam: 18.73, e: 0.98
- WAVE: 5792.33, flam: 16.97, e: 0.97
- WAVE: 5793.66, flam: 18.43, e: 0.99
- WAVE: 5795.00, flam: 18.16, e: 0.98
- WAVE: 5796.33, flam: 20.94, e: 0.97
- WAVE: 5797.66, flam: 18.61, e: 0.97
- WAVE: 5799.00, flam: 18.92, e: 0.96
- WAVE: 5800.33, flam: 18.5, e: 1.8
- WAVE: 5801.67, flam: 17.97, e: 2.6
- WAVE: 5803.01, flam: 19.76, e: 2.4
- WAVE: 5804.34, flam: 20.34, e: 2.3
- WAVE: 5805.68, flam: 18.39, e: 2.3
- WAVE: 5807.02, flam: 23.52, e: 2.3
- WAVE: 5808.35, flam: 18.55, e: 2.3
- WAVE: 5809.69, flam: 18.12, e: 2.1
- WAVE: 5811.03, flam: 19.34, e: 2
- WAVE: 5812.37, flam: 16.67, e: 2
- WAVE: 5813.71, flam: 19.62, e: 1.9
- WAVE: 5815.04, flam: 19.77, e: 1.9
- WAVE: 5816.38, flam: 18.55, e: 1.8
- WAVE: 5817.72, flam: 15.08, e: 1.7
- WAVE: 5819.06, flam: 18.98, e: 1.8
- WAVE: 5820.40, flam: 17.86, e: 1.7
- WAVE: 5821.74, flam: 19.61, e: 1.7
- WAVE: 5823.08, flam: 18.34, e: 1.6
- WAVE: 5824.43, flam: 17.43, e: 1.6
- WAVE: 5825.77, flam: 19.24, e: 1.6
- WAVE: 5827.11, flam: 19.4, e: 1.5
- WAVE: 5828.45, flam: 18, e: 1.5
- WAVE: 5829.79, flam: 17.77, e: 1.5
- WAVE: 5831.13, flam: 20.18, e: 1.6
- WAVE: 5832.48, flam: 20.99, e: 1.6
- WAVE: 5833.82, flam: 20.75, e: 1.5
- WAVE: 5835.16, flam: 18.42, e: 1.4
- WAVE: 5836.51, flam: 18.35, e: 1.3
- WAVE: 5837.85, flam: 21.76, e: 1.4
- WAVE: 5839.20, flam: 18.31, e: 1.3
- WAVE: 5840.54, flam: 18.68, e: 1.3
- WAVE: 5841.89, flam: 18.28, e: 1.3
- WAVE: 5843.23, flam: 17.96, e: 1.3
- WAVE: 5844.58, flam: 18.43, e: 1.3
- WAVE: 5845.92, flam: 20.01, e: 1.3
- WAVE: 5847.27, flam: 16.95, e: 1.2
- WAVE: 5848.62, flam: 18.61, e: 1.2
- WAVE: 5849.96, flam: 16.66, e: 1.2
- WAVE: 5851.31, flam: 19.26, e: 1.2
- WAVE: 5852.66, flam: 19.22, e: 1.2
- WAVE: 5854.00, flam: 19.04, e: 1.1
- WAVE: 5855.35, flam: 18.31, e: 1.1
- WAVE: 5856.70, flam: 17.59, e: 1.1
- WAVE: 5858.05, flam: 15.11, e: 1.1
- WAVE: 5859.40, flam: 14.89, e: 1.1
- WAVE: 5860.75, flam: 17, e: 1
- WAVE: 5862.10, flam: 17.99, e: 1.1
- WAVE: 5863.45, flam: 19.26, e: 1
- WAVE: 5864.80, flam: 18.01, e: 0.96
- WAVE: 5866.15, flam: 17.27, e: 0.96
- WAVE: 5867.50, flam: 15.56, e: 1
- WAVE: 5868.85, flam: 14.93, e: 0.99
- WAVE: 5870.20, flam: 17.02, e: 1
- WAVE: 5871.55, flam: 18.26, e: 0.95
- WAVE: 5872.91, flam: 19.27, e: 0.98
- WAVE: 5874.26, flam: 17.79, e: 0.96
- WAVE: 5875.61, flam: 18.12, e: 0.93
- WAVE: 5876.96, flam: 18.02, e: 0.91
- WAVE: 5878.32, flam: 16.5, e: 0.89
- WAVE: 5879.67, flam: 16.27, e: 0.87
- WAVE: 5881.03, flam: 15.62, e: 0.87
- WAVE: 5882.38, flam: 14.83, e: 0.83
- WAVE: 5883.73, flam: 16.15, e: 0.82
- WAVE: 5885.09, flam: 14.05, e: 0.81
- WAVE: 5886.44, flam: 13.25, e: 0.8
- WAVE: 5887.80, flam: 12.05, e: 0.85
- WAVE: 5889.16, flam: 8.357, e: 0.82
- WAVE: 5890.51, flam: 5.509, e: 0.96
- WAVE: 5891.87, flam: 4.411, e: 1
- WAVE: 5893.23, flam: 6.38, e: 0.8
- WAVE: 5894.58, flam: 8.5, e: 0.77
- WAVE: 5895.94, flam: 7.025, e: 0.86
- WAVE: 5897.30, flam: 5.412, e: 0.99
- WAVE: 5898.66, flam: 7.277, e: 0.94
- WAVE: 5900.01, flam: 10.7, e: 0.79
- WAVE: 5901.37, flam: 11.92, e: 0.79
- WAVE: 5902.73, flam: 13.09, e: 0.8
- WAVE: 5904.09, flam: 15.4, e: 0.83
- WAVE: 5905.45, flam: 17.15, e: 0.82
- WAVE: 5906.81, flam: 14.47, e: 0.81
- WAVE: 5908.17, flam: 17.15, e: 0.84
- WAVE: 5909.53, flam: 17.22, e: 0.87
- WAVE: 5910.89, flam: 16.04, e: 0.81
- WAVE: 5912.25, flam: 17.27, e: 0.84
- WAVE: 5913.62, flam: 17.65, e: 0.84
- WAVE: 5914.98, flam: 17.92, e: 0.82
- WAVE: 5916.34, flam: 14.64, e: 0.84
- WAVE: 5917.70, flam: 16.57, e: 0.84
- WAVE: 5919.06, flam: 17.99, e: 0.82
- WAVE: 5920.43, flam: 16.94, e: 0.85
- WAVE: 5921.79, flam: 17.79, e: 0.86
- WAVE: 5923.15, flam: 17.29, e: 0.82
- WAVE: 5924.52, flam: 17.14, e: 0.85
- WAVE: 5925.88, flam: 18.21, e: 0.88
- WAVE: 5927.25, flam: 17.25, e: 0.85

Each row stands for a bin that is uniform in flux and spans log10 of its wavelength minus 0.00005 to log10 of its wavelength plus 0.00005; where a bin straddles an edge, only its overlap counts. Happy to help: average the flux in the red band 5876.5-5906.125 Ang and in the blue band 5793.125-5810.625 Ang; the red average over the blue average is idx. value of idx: 0.6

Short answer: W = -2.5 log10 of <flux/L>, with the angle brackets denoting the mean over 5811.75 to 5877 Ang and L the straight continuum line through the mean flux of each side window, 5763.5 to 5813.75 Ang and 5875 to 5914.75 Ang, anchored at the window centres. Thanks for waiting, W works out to -0.18 mag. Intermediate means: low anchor 18.3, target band 18.2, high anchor 13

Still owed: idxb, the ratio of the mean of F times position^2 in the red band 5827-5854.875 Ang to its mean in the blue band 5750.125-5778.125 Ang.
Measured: 1.1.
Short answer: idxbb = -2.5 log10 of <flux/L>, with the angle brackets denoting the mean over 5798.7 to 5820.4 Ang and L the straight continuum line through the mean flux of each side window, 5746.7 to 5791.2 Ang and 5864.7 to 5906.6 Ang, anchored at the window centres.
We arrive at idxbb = -0.152 mag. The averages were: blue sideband 18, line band 18.9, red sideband 13.3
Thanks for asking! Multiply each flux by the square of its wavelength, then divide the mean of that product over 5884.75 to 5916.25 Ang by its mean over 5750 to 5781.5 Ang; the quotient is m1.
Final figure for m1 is 0.70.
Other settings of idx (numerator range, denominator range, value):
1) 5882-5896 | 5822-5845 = 0.53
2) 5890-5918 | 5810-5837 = 0.67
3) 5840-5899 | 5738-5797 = 0.84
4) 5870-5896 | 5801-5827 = 0.71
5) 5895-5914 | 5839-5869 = 0.75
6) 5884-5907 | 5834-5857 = 0.55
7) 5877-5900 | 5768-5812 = 0.60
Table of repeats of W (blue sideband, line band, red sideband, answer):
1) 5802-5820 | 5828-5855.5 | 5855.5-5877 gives -0.051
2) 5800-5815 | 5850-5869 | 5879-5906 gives -0.217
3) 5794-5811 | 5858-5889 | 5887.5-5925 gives -0.080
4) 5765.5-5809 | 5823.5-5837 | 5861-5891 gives -0.120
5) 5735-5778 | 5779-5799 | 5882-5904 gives -0.111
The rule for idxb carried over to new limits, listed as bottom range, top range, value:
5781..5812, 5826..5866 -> 1.01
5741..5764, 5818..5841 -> 1.06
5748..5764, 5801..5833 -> 1.04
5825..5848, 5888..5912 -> 0.60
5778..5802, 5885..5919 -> 0.72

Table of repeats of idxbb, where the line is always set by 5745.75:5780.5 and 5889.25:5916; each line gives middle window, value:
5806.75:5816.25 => -0.19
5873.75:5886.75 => -0.23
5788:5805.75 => -0.13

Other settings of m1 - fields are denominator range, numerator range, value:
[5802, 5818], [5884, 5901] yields 0.48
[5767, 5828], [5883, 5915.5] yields 0.69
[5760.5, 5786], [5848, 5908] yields 0.85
